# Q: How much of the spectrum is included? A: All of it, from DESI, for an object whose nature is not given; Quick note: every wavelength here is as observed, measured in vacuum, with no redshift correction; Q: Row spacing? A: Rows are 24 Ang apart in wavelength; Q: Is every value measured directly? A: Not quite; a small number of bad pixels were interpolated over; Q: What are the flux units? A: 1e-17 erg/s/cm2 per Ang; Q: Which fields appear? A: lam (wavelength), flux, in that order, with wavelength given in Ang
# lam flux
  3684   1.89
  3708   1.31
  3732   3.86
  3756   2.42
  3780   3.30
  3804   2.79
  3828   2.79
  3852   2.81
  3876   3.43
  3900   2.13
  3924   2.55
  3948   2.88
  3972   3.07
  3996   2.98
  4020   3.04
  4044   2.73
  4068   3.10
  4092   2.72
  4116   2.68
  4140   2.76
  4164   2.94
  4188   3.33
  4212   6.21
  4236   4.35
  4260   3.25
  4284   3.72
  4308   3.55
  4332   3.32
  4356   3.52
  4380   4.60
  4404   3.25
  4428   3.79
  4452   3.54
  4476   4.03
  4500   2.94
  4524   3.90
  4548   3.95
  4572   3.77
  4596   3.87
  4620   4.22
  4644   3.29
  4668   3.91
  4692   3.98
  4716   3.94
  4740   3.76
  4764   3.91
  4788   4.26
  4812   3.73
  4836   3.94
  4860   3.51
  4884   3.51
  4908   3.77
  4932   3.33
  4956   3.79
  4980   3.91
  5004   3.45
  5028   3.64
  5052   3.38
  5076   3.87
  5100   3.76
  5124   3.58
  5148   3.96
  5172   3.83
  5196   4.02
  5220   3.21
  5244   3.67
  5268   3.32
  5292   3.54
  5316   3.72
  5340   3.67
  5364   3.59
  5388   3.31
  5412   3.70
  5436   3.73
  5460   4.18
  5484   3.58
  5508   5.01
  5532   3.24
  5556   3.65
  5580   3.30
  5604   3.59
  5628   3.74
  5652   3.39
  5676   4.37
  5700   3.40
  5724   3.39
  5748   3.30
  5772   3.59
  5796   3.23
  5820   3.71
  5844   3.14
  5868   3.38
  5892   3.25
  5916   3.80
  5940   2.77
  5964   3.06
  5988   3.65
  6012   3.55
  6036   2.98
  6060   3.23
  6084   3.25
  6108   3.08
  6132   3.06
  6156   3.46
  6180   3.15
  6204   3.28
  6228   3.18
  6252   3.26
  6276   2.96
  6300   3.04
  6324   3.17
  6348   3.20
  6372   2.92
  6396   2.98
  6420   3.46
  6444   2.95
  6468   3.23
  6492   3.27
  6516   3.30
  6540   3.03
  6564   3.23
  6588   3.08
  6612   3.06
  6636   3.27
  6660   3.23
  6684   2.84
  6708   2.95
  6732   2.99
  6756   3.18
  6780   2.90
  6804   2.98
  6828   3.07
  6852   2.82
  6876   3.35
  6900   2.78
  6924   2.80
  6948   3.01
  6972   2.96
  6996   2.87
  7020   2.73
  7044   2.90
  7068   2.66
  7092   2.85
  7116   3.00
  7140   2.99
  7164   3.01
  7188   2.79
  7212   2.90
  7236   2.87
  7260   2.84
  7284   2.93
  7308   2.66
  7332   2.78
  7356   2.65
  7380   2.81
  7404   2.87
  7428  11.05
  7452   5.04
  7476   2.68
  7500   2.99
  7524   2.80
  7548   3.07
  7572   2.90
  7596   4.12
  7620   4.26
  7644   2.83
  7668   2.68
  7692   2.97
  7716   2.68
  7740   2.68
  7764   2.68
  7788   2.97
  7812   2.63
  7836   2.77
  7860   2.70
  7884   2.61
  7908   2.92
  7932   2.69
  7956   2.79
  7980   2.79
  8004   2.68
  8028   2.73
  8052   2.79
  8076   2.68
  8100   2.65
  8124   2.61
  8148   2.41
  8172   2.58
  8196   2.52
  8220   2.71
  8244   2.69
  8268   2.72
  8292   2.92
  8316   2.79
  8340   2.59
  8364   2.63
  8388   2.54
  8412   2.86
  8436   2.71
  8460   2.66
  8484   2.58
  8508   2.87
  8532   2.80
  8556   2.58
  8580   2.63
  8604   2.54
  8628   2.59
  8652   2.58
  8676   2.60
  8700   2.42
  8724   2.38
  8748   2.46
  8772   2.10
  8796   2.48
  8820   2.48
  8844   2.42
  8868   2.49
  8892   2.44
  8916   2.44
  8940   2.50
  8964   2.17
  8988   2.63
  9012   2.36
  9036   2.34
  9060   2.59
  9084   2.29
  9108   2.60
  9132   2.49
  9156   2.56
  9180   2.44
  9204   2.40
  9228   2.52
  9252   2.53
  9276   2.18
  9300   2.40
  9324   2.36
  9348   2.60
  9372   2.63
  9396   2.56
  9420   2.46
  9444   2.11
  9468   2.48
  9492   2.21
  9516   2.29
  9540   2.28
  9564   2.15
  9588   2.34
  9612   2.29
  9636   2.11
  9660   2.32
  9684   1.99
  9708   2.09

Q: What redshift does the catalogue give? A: 0.13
